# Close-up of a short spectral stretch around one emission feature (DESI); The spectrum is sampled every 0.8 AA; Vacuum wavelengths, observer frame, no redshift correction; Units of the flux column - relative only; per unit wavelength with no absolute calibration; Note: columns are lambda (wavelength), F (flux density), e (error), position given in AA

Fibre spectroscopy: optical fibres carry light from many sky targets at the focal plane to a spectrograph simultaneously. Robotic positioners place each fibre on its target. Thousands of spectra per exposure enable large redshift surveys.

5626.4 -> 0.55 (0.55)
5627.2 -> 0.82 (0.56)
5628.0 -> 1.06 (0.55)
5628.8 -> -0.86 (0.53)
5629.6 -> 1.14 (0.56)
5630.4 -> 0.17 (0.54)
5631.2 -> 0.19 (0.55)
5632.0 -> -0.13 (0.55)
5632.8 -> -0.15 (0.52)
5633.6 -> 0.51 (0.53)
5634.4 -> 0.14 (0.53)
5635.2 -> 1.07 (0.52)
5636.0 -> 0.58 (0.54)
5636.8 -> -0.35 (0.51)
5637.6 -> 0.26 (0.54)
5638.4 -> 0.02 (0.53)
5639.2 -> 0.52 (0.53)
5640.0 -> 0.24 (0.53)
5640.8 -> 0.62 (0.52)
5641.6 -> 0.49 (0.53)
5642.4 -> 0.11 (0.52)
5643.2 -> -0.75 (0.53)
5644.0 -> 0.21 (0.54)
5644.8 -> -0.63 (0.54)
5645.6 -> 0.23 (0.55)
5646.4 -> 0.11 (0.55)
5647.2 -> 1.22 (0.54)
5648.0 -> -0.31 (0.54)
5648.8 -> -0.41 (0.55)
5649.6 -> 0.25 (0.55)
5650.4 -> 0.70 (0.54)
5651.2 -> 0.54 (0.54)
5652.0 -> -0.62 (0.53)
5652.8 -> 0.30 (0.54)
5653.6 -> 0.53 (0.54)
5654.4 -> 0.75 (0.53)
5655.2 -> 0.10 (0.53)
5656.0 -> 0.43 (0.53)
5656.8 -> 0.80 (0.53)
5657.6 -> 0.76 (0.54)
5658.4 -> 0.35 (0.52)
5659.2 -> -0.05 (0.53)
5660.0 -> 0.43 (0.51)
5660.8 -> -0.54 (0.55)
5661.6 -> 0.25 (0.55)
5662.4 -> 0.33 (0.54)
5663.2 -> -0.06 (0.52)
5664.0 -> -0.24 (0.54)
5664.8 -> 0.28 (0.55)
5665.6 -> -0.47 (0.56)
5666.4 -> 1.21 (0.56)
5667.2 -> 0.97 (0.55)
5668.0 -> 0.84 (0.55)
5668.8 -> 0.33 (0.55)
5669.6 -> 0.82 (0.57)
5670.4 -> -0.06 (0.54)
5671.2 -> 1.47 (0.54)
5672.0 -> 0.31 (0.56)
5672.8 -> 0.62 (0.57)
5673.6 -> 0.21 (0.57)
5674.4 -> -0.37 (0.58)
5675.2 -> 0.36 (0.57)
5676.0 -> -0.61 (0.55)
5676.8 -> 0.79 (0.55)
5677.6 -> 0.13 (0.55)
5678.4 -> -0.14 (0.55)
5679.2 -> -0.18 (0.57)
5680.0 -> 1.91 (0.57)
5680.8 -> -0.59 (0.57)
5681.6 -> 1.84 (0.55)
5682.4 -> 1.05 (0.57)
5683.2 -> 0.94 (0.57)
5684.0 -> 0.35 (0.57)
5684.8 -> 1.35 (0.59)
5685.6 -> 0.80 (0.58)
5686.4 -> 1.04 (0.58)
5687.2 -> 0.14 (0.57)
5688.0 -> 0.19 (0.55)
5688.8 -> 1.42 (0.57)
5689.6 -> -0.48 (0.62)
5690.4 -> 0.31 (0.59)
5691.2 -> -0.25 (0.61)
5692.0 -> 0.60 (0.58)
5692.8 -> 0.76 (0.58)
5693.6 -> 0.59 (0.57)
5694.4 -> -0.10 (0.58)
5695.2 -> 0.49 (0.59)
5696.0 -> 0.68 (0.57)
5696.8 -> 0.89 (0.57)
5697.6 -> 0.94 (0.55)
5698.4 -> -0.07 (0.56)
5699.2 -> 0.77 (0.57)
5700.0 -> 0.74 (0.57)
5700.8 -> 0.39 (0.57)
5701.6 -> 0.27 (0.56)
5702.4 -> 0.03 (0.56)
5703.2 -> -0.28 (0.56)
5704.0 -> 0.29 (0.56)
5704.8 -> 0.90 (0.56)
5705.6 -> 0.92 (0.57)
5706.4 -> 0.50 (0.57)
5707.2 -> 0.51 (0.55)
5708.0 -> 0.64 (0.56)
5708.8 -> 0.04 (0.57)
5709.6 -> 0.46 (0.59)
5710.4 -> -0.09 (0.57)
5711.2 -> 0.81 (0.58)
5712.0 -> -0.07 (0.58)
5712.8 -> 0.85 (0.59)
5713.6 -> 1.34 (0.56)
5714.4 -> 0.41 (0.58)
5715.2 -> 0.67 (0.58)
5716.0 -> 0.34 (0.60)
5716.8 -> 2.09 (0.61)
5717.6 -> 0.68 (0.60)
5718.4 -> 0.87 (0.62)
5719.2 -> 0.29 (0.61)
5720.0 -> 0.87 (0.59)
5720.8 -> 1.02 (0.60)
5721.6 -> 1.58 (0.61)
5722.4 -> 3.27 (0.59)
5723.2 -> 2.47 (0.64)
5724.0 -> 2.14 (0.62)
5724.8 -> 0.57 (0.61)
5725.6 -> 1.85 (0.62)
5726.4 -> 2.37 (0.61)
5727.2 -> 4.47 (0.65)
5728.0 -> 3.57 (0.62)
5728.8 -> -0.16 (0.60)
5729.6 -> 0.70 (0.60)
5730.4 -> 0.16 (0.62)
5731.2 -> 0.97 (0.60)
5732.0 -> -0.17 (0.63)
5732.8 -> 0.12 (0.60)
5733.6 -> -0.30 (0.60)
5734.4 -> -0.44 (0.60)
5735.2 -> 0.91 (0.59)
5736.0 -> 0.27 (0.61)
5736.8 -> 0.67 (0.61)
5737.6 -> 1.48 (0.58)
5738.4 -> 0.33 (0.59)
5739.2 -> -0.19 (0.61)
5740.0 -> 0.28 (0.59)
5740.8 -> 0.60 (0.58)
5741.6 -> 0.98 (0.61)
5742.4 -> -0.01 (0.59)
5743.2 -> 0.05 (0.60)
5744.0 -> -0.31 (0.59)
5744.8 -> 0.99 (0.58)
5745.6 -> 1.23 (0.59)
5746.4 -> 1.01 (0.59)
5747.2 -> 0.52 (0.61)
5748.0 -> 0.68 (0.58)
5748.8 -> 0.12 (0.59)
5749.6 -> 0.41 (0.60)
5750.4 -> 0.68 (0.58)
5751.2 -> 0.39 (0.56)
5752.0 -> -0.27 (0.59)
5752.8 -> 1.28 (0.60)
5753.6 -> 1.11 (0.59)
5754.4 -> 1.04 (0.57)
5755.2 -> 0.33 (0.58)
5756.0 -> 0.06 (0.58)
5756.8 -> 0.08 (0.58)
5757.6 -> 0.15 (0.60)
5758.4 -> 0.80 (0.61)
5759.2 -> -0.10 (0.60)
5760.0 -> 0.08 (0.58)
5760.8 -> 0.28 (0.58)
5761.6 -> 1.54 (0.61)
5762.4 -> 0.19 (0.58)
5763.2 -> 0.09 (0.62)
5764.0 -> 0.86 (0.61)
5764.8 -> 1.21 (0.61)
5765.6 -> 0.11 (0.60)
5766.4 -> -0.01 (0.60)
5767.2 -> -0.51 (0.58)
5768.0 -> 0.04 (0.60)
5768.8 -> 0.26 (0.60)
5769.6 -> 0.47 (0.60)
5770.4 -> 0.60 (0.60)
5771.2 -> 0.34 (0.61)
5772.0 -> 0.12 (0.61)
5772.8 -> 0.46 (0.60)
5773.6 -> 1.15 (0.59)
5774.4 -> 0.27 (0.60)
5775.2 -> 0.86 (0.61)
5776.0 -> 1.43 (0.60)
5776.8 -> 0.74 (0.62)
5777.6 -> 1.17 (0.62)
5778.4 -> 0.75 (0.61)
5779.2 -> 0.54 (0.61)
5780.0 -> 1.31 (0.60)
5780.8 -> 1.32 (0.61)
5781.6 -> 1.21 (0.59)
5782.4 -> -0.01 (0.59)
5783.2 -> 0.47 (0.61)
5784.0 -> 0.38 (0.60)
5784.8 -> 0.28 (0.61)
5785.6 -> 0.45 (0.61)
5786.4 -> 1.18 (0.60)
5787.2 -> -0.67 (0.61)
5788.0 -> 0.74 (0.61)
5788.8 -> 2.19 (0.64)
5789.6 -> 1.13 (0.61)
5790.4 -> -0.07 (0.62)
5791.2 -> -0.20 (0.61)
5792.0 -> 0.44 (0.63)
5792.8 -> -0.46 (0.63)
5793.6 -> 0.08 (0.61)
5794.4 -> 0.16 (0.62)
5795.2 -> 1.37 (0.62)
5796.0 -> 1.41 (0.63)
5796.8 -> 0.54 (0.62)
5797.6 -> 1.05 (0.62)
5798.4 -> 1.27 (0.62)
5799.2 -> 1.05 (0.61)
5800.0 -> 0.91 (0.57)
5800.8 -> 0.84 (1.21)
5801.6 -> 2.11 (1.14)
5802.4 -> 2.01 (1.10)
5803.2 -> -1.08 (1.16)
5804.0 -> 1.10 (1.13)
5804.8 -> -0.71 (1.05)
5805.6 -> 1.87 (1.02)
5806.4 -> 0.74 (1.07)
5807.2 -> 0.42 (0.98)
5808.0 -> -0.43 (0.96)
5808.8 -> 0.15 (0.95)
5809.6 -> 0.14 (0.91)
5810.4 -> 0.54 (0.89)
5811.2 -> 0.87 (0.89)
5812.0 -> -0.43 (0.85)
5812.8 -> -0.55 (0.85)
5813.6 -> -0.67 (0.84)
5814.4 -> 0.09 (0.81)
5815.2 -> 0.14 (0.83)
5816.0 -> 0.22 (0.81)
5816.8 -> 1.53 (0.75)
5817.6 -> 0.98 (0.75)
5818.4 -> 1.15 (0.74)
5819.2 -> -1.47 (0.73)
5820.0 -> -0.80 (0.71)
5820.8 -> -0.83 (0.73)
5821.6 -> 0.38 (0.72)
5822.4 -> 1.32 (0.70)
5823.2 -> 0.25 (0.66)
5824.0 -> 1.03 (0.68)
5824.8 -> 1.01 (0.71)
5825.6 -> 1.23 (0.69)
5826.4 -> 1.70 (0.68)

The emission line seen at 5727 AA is [O II] 3727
